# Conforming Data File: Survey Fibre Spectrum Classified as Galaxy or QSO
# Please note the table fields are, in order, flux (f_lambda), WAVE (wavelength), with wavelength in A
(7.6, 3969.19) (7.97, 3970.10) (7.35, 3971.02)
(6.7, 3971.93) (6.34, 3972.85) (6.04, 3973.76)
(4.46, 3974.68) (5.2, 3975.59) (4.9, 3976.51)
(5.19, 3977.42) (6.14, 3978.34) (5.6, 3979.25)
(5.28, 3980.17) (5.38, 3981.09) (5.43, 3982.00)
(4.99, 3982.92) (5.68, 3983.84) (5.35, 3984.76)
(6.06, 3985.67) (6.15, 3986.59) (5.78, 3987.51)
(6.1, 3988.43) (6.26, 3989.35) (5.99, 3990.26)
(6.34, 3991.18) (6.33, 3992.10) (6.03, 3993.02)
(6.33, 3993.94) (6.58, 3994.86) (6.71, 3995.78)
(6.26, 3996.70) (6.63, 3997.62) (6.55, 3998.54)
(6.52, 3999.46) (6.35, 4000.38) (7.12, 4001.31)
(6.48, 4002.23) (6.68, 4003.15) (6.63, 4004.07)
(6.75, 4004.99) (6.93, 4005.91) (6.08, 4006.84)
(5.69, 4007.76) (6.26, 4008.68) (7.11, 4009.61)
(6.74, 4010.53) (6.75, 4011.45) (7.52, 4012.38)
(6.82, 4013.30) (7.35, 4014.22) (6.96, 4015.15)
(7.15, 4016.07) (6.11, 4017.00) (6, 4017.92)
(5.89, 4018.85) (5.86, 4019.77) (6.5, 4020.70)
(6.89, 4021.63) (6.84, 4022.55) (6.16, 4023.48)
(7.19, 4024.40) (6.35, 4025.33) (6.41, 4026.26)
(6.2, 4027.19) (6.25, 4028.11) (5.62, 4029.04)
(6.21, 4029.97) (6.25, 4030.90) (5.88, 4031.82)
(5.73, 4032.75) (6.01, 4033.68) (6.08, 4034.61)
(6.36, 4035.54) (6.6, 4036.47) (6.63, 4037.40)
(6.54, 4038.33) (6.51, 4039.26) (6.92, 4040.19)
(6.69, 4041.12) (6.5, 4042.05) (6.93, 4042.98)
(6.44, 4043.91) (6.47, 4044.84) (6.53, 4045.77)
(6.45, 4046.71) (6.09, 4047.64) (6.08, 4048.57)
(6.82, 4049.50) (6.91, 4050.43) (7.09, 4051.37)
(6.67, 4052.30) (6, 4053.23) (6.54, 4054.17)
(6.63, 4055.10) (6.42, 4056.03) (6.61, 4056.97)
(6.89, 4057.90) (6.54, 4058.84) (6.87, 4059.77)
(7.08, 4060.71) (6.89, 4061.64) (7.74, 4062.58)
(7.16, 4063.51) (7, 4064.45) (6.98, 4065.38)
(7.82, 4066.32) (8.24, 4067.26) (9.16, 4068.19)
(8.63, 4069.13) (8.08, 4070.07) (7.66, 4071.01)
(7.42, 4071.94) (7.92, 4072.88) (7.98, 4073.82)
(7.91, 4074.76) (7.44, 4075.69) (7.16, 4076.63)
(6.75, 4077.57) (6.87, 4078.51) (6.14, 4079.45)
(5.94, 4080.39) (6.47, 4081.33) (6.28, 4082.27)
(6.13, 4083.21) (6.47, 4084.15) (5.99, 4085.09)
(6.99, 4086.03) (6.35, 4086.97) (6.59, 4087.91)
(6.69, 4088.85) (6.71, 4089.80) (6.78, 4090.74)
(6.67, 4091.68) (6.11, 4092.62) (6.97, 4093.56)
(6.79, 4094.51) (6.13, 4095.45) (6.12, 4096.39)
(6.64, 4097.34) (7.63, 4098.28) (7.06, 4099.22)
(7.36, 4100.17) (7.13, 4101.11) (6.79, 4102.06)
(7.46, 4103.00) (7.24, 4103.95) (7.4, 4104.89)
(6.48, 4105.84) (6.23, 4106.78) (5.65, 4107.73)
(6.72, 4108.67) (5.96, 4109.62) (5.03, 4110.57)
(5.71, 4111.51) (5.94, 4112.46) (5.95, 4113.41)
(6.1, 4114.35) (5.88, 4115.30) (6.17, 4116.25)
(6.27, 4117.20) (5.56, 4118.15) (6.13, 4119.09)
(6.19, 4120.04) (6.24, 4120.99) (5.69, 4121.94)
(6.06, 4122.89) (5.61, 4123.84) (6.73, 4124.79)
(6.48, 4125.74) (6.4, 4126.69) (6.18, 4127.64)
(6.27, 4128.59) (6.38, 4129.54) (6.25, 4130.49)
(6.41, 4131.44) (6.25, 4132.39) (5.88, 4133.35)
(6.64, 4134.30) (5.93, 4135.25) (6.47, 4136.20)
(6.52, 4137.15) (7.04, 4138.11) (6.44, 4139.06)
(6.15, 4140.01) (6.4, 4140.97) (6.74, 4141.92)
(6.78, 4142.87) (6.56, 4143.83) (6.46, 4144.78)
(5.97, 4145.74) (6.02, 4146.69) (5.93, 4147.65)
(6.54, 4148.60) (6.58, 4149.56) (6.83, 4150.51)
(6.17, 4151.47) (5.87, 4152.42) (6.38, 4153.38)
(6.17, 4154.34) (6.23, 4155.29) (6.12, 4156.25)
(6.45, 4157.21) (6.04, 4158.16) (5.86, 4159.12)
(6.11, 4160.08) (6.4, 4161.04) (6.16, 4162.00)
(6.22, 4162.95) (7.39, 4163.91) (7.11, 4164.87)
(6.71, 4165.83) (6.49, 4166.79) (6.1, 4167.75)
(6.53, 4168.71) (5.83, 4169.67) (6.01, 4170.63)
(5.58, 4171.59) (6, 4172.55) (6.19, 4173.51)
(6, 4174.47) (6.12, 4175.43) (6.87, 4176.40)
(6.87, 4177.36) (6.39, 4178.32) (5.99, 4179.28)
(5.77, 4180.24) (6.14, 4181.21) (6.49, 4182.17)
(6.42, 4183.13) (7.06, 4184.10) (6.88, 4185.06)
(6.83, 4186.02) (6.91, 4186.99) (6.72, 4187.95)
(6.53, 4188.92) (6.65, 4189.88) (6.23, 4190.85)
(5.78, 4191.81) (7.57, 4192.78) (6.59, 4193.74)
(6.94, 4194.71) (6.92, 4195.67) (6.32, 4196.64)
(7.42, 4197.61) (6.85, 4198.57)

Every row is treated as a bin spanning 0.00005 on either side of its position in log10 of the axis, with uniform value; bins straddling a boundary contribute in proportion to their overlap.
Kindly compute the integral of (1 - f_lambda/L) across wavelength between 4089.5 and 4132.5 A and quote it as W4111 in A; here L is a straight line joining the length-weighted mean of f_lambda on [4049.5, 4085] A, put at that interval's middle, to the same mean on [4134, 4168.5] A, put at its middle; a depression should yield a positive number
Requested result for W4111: 2.1 A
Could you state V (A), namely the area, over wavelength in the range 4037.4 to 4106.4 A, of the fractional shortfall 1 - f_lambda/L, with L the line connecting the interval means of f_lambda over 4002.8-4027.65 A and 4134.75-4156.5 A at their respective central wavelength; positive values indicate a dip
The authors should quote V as -4.32 A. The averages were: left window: 6.59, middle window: 6.9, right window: 6.36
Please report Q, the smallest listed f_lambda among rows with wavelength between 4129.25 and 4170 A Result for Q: 5.83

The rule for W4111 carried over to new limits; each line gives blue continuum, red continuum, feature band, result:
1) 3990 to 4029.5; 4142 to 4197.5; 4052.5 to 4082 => -3.2 A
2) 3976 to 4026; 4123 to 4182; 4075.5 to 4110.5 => -1.8 A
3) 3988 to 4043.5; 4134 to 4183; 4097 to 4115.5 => -0.4 A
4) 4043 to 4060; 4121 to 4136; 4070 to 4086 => -1.2 A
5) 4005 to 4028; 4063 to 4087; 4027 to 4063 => 2.0 A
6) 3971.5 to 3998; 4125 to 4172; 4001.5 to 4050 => -4.0 A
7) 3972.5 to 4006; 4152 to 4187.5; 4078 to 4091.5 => -0.6 A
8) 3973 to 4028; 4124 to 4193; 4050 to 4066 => -1.4 A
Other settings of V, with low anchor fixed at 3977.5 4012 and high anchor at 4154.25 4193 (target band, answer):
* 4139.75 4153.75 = -0.01 A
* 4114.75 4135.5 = 0.56 A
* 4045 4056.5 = -0.47 A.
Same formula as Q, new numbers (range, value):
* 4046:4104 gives 5.94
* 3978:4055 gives 4.99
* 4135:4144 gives 5.93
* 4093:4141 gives 5.03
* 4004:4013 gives 5.69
